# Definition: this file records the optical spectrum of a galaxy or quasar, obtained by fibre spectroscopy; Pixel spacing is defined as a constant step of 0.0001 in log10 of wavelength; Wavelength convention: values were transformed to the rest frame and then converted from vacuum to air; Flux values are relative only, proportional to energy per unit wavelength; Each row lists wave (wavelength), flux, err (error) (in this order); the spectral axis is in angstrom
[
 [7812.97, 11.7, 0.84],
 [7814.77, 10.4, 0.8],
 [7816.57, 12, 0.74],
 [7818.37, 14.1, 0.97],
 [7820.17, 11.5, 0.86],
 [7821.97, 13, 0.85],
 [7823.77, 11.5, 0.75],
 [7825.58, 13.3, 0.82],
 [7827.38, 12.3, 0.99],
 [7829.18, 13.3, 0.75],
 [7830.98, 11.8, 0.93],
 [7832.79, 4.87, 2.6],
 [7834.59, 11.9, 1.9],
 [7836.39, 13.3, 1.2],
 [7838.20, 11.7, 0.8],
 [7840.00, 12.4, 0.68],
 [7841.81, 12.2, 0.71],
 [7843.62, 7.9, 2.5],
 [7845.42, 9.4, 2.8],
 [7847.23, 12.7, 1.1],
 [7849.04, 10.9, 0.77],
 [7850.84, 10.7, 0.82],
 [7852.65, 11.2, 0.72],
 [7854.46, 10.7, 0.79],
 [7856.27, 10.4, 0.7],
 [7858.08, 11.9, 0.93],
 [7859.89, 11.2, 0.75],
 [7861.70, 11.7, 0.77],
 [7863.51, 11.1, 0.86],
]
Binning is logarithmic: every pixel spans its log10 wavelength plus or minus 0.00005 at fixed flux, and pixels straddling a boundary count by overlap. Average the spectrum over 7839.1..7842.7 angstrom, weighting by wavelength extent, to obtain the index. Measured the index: 12.3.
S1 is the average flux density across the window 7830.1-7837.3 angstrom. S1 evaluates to 10.5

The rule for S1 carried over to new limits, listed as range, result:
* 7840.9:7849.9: 10.6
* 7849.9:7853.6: 11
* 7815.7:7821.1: 12.5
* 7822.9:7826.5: 12.4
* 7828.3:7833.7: 9.98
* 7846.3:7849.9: 11.8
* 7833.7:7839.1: 12.3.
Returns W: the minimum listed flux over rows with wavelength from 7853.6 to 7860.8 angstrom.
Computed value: 10.4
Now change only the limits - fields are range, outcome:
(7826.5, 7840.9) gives 4.87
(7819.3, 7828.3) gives 11.5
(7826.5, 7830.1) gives 12.3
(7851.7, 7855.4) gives 10.7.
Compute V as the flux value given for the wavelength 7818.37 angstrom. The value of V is 14.1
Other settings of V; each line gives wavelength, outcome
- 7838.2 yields 11.7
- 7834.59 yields 11.9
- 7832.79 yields 4.87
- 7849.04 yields 10.9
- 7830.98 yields 11.8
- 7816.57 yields 12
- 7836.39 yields 13.3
